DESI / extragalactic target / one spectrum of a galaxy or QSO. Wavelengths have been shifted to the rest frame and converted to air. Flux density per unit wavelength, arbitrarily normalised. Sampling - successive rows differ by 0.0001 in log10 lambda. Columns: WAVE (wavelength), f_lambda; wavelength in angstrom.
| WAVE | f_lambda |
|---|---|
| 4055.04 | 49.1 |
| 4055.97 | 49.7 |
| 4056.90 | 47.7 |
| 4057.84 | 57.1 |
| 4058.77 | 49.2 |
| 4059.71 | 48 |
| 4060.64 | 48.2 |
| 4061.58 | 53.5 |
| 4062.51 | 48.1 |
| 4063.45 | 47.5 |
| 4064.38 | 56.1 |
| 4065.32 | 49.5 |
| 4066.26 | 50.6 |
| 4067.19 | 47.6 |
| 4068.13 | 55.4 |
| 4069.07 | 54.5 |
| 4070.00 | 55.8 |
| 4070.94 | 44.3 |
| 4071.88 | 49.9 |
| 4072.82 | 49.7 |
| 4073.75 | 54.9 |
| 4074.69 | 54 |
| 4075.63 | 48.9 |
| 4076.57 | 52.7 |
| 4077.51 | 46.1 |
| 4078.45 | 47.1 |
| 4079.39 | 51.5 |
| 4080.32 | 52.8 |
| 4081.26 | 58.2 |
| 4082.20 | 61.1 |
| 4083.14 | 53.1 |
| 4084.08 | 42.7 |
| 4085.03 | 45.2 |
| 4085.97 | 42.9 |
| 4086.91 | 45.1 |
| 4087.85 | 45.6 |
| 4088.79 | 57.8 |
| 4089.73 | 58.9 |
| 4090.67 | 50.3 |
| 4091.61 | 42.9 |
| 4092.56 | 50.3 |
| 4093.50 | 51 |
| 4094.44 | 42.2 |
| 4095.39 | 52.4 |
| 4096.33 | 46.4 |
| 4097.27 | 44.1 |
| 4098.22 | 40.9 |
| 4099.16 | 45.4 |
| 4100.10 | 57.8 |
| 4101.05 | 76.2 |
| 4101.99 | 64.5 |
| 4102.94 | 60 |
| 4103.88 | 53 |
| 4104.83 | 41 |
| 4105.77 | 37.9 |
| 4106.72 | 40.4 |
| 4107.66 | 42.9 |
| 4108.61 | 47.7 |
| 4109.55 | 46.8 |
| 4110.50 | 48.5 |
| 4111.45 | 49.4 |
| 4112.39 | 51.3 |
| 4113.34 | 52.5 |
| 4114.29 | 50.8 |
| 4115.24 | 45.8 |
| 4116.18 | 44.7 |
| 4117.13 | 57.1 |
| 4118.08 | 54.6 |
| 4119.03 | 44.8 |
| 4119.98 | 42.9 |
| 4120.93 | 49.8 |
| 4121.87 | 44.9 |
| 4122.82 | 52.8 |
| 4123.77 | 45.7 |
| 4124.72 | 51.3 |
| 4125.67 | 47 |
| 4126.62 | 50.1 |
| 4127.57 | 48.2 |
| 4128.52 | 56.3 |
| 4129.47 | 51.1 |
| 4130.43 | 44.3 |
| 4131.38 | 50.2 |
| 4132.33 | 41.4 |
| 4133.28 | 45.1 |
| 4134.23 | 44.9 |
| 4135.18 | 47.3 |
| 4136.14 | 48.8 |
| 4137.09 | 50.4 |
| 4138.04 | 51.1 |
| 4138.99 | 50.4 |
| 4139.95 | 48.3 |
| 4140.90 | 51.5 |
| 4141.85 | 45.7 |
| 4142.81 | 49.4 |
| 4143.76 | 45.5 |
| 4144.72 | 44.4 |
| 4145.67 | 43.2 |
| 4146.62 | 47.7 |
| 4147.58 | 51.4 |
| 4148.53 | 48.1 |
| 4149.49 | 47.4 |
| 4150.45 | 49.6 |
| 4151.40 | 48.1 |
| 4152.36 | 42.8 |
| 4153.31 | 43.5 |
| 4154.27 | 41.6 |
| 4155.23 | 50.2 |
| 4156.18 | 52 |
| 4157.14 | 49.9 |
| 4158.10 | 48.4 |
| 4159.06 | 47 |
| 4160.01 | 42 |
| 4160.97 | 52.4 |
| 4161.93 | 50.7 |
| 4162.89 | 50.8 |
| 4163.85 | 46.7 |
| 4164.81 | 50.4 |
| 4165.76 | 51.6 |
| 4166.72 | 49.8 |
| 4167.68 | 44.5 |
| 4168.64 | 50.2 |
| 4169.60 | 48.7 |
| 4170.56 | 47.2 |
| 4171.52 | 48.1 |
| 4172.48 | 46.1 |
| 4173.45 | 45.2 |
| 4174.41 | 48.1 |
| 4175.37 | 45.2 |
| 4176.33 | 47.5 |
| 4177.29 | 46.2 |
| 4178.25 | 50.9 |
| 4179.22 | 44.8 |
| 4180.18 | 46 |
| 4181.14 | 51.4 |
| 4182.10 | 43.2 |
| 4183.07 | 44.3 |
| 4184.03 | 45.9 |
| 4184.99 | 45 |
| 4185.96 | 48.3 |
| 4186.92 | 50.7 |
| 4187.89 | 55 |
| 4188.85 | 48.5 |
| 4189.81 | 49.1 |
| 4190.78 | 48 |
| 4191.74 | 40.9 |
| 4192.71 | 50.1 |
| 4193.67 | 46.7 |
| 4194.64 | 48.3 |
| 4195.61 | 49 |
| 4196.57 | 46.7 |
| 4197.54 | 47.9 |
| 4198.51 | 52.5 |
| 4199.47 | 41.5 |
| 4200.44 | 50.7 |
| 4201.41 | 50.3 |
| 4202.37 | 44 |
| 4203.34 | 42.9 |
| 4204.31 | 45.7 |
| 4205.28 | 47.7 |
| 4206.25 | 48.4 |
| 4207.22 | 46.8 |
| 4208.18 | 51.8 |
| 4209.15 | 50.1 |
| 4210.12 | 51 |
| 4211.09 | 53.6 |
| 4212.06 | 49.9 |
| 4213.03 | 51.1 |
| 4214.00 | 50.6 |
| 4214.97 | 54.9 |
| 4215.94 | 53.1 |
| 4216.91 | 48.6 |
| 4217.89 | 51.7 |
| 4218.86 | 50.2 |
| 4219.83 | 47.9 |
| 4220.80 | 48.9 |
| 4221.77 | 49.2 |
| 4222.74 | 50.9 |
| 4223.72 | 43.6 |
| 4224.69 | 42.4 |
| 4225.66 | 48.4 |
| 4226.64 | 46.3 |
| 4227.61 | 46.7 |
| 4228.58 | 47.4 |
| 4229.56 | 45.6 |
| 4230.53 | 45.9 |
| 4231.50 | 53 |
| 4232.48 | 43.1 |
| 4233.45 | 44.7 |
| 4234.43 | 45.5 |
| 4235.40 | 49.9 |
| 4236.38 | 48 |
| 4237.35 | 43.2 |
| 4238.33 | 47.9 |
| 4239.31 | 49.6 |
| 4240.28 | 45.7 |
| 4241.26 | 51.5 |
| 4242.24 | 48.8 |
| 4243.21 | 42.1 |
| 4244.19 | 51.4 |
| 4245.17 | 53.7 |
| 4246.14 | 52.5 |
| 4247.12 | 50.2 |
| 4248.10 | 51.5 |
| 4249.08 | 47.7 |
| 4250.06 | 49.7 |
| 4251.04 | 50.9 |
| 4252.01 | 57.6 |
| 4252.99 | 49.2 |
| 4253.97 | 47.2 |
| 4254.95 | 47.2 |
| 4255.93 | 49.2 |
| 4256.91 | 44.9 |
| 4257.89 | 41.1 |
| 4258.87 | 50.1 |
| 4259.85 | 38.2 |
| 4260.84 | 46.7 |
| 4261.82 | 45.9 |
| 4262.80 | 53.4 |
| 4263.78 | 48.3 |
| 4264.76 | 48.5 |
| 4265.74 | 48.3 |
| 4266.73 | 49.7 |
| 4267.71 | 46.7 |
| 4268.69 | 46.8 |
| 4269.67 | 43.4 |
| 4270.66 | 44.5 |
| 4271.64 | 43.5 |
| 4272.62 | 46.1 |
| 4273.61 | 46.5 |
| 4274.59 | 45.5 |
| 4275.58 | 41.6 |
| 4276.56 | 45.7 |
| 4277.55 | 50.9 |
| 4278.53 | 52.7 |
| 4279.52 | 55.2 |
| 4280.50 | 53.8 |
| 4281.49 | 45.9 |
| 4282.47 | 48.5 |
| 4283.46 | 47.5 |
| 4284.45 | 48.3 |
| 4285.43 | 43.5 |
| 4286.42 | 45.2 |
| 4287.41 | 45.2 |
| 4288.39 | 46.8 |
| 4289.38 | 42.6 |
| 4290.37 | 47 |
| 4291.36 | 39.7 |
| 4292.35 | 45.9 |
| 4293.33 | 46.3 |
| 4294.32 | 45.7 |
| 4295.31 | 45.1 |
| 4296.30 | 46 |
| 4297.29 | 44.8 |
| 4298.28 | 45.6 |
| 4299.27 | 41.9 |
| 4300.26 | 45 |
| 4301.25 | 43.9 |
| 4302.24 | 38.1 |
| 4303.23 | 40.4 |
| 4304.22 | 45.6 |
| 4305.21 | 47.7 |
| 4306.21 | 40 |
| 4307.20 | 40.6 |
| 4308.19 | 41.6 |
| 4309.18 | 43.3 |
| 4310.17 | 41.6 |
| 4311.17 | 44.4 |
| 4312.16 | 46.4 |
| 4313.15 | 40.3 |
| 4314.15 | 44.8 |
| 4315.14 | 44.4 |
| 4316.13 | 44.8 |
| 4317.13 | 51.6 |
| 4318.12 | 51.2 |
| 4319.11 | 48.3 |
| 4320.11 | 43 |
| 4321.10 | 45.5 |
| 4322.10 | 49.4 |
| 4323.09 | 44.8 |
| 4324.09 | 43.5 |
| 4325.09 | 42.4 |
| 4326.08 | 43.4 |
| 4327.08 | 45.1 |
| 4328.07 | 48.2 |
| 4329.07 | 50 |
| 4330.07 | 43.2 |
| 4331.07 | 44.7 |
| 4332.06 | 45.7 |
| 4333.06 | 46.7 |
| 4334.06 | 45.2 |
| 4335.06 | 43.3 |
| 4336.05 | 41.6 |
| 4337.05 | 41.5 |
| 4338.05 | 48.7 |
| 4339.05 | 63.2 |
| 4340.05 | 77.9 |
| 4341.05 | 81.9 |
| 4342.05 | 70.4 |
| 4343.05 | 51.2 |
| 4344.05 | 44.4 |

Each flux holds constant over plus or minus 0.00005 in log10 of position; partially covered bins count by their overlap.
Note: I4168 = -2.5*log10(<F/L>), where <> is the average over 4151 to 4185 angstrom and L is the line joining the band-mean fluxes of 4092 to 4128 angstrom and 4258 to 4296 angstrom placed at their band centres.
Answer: 0.021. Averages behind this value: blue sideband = 49.3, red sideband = 46.7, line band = 47.4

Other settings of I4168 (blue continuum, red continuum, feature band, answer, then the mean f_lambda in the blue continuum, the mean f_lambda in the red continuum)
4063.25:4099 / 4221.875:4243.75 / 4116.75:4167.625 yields 0.010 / 50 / 46.9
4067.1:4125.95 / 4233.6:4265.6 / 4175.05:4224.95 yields 0.012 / 49.9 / 48.3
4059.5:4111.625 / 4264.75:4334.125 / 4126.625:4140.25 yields 0.015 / 50.2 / 45.5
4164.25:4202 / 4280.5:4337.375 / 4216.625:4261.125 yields -0.033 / 47.8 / 44.9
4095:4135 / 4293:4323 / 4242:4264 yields -0.063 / 49.1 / 44.6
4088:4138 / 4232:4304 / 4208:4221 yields -0.071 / 49.3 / 46.9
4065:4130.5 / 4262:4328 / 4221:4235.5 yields 0.007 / 49.9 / 45.7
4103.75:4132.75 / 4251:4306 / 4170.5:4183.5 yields 0.014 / 47.9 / 46.4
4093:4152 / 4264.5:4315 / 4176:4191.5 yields -0.004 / 48.8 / 45.4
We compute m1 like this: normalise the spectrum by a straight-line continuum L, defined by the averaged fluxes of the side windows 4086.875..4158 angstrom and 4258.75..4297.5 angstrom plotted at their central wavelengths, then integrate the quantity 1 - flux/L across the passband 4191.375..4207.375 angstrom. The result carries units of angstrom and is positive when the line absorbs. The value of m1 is 0.2 angstrom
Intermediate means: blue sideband 48.8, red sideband 46.6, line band 47.1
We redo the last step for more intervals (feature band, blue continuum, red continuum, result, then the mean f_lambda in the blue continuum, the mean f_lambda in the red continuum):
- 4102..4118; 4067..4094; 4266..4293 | 0.4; 50.7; 46.6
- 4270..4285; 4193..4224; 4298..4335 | -0.5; 49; 44.6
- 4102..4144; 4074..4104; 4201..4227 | 1.8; 51.3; 48.9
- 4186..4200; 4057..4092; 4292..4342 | 0.2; 50.7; 46.7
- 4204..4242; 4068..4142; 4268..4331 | -1.1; 49.6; 45.4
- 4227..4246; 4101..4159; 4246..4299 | -0.1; 48.5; 47.2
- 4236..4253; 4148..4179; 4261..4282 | -0.6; 47.8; 47.8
